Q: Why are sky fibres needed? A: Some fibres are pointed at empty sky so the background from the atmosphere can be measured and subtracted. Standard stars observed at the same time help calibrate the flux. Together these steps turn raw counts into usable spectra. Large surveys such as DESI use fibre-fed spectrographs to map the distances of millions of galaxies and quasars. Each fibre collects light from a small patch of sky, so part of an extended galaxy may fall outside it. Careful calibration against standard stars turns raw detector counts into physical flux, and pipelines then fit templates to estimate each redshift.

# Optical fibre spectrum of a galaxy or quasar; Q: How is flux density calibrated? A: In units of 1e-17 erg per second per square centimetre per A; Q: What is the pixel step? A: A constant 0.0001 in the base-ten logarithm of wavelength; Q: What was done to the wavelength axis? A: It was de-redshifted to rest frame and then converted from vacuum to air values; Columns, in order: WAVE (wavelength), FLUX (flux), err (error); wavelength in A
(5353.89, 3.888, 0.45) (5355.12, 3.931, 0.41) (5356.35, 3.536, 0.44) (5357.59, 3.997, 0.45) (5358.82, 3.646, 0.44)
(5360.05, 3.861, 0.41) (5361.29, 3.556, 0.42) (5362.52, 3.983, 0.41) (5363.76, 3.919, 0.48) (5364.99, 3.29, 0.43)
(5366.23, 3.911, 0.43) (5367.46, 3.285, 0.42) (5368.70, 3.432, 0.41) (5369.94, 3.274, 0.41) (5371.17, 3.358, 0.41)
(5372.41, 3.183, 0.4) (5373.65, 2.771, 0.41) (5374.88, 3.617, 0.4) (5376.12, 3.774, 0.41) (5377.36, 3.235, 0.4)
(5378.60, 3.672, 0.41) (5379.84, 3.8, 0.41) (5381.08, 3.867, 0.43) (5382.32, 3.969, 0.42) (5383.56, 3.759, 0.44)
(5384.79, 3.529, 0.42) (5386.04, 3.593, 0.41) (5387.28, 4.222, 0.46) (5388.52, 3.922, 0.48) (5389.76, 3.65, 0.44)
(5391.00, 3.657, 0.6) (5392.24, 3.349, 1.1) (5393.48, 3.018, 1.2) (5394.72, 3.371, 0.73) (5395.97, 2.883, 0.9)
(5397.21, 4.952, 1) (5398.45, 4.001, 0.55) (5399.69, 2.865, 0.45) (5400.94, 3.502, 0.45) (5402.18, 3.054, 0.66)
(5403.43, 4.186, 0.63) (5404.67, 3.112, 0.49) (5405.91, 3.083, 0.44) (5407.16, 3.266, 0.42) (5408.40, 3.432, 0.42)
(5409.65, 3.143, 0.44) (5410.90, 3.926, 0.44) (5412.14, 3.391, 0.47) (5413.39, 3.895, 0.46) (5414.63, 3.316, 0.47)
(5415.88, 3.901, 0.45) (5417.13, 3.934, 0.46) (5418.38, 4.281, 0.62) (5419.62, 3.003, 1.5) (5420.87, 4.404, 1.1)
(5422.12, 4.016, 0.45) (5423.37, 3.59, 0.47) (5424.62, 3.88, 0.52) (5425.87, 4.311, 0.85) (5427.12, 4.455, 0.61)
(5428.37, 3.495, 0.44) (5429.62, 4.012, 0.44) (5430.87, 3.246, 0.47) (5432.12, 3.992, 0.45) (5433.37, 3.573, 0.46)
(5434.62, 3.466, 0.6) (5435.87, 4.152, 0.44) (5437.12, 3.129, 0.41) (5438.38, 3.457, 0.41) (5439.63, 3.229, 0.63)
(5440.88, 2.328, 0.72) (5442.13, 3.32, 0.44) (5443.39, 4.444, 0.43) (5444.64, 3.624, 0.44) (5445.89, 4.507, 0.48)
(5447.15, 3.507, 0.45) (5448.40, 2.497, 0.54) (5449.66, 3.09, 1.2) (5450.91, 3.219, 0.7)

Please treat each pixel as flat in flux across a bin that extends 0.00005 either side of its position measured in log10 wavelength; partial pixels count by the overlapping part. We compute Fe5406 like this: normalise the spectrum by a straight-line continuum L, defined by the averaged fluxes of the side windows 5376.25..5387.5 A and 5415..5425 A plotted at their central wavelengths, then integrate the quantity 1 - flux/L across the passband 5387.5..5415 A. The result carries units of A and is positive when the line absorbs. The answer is 2.03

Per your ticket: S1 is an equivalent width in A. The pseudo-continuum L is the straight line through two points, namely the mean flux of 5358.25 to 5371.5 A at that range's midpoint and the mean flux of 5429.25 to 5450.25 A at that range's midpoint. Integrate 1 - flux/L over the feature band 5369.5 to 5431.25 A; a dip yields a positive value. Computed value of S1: -1.3 A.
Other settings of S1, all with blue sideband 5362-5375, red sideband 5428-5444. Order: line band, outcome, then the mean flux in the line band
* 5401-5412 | 0.3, 3.41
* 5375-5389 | -1.2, 3.75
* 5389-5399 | -0.4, 3.61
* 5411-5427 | -1.6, 3.85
